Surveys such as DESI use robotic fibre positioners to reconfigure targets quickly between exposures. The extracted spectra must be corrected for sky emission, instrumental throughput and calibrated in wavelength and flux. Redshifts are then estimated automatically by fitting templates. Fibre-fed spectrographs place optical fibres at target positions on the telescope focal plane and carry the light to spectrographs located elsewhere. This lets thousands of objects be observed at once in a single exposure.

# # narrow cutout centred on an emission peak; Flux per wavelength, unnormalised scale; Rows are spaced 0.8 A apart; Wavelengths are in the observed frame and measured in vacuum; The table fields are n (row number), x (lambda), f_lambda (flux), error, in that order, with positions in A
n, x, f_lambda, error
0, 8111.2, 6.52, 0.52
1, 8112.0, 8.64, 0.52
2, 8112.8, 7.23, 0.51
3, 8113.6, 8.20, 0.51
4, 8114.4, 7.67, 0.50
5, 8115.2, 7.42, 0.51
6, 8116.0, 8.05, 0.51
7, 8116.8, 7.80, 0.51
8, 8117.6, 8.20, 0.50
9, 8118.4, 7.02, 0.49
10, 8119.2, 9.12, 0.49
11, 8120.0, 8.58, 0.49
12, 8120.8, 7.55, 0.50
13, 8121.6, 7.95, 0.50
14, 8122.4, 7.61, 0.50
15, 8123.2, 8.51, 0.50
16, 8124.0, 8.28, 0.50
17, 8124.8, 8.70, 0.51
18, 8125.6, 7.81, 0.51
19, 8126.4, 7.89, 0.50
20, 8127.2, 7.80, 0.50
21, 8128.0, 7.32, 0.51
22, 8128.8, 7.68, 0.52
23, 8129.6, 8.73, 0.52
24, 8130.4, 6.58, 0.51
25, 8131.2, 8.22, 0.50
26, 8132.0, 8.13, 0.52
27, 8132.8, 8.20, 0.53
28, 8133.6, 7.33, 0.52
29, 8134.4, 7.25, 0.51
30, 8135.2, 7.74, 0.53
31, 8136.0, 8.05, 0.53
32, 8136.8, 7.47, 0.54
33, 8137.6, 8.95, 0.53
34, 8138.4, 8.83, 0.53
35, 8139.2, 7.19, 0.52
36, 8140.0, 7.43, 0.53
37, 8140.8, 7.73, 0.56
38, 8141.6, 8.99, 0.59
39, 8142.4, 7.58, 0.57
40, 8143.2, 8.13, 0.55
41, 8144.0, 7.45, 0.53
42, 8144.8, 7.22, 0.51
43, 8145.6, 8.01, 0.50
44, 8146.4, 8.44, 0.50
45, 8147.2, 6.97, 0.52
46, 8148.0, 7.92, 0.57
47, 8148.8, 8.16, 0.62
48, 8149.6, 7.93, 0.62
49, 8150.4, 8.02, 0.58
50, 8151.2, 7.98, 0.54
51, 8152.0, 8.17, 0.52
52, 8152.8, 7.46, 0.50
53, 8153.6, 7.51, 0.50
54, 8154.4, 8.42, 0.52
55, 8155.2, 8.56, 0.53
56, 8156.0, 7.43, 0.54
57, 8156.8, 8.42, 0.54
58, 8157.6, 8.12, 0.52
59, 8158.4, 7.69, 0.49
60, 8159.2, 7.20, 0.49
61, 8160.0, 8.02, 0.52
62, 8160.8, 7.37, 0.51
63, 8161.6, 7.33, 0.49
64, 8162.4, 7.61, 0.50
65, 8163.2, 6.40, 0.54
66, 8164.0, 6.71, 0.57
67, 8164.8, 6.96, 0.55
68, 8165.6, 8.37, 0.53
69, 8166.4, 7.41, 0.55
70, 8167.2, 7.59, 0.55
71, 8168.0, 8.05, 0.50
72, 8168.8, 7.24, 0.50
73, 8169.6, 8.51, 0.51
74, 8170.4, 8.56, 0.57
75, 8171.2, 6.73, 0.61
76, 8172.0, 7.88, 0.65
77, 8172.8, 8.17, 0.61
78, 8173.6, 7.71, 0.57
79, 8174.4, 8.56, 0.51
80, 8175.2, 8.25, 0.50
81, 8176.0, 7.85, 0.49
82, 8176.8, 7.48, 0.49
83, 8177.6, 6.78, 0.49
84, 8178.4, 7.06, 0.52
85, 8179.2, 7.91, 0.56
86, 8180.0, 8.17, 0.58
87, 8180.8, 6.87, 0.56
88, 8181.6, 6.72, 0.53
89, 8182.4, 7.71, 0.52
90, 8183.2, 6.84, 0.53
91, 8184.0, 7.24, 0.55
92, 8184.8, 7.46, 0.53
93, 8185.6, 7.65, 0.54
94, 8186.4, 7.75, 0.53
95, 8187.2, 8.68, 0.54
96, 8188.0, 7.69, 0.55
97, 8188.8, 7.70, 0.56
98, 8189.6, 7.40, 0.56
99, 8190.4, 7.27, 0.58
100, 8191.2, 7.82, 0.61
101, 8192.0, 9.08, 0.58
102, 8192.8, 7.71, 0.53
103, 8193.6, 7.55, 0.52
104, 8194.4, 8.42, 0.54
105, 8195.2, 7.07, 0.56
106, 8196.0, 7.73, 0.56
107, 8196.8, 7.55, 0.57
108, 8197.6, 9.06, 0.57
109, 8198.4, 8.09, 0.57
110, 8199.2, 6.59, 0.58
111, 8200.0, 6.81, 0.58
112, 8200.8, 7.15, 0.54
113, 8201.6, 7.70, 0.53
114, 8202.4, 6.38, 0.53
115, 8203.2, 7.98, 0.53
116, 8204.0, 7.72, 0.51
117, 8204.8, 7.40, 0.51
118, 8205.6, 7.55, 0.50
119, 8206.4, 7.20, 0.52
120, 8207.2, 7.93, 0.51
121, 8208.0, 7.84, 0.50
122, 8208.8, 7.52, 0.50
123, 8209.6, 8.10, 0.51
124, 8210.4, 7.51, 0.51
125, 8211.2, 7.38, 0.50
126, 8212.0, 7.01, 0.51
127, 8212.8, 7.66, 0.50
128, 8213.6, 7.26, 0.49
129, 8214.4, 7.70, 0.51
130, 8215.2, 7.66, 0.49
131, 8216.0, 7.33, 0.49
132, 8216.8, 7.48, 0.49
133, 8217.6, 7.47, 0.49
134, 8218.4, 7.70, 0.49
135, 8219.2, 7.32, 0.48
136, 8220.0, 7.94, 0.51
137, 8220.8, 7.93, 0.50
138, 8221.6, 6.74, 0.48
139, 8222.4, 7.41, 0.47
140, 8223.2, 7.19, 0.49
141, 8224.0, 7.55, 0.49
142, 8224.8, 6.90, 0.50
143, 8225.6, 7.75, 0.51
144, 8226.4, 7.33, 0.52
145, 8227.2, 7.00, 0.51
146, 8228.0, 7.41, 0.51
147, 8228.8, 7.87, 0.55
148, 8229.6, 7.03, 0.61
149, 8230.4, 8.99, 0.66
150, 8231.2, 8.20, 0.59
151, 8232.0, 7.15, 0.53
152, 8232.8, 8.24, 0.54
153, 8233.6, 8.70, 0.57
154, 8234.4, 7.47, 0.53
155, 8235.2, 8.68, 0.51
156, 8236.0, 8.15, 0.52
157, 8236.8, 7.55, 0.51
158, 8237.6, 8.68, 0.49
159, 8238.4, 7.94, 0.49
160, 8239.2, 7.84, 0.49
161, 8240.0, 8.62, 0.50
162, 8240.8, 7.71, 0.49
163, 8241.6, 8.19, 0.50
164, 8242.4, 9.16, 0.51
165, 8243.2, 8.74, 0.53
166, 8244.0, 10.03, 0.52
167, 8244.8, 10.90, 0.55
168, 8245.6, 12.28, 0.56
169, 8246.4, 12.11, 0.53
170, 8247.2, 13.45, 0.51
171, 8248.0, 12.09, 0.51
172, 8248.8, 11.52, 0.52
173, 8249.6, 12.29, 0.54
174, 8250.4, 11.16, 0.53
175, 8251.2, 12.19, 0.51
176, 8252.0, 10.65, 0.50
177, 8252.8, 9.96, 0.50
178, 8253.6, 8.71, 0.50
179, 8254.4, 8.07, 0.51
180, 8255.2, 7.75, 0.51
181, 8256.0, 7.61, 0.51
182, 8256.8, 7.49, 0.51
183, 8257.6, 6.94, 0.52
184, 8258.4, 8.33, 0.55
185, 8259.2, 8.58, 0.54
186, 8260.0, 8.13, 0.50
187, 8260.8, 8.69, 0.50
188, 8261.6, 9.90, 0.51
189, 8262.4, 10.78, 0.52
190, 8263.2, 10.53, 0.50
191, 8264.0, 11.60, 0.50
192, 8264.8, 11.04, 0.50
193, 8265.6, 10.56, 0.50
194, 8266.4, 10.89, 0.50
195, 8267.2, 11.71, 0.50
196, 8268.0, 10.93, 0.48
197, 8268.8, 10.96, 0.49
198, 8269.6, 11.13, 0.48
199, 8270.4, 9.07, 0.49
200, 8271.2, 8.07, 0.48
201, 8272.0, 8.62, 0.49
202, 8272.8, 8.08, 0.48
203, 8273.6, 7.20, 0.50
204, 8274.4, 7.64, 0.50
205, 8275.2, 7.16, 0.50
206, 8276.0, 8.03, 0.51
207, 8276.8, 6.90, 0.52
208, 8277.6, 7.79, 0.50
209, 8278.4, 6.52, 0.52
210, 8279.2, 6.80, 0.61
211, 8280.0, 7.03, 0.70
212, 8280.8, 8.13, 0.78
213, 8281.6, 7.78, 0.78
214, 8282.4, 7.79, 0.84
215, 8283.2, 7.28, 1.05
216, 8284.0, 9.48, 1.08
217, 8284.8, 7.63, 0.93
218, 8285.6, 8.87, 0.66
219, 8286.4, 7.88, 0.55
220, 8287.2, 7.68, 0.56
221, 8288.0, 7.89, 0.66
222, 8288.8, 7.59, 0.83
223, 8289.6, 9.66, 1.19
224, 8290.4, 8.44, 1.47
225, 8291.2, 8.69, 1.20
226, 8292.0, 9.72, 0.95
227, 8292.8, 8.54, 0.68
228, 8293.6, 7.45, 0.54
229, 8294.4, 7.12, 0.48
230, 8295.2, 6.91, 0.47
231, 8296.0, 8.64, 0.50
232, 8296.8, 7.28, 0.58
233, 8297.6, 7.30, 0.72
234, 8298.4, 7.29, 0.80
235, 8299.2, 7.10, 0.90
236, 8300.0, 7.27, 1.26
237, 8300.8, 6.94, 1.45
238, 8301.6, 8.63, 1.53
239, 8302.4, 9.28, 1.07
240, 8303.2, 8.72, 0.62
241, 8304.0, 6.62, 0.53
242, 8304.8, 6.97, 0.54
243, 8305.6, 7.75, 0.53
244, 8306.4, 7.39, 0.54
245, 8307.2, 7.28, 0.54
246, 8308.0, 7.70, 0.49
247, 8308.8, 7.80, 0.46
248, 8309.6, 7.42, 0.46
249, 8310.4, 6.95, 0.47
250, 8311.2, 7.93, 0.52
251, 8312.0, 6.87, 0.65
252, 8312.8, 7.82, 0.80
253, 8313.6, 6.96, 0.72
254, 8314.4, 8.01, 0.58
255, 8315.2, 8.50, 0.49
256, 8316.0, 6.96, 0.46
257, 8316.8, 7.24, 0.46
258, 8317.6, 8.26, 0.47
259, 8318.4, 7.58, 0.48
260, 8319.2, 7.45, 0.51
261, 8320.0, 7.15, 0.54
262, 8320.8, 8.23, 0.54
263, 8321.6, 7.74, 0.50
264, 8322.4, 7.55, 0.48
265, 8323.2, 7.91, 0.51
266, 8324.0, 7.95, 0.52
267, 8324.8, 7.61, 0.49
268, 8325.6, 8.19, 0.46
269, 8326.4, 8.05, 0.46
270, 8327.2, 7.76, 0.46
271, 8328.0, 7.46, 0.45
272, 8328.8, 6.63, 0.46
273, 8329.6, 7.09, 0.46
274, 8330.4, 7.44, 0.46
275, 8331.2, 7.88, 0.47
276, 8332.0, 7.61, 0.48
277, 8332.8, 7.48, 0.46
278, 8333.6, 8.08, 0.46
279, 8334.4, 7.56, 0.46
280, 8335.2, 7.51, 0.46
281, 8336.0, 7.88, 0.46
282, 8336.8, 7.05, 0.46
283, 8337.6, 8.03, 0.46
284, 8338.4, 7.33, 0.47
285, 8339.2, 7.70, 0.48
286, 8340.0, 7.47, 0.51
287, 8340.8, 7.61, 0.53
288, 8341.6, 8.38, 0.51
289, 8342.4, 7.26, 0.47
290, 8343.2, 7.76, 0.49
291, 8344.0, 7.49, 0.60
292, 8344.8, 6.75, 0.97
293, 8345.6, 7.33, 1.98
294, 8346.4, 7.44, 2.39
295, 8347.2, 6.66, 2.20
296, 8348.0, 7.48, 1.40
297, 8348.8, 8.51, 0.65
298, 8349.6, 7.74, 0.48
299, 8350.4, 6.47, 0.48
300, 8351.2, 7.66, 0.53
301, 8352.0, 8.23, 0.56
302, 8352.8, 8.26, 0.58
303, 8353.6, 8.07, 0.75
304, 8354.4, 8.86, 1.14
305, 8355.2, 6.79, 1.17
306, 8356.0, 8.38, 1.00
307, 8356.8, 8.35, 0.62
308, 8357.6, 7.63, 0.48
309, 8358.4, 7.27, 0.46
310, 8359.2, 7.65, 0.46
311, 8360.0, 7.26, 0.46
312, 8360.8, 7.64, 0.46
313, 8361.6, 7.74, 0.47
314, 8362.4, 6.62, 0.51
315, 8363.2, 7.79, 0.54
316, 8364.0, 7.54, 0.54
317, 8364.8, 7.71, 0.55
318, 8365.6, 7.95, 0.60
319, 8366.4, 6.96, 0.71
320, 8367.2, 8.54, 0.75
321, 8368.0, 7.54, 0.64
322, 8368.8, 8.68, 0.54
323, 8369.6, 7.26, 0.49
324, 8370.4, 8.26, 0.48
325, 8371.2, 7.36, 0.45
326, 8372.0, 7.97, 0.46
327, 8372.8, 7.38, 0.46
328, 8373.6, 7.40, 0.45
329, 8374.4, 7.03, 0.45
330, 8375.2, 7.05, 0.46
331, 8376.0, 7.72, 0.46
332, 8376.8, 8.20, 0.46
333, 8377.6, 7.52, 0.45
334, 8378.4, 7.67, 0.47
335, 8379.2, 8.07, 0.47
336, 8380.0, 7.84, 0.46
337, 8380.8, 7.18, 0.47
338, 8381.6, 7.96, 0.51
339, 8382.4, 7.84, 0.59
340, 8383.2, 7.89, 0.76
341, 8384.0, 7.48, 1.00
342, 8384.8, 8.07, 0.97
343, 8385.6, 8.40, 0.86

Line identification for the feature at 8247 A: [S II] 6716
